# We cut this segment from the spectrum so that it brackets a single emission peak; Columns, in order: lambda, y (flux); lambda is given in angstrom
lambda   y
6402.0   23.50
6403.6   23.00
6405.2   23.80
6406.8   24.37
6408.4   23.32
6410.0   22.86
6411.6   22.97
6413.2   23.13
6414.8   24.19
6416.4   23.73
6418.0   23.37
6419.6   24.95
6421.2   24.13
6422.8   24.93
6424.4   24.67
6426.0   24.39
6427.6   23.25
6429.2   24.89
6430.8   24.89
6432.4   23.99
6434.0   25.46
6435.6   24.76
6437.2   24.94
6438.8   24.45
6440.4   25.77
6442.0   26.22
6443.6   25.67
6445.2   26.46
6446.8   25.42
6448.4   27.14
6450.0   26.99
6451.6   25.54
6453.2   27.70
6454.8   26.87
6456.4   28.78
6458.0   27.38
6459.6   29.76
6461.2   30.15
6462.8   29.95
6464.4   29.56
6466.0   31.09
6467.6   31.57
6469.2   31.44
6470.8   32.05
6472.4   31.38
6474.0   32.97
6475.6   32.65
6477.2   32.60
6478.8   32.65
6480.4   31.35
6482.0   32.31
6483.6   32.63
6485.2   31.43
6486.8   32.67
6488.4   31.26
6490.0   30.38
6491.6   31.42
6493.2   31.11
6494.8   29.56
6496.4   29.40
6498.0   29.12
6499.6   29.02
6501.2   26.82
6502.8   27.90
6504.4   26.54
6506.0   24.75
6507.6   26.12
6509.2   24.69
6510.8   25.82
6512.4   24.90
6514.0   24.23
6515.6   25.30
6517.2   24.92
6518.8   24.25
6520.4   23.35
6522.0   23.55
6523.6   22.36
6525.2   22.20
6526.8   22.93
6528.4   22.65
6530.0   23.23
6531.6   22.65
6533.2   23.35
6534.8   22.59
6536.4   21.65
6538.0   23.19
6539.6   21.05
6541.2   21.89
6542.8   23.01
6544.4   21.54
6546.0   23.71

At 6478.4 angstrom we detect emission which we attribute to Mg II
